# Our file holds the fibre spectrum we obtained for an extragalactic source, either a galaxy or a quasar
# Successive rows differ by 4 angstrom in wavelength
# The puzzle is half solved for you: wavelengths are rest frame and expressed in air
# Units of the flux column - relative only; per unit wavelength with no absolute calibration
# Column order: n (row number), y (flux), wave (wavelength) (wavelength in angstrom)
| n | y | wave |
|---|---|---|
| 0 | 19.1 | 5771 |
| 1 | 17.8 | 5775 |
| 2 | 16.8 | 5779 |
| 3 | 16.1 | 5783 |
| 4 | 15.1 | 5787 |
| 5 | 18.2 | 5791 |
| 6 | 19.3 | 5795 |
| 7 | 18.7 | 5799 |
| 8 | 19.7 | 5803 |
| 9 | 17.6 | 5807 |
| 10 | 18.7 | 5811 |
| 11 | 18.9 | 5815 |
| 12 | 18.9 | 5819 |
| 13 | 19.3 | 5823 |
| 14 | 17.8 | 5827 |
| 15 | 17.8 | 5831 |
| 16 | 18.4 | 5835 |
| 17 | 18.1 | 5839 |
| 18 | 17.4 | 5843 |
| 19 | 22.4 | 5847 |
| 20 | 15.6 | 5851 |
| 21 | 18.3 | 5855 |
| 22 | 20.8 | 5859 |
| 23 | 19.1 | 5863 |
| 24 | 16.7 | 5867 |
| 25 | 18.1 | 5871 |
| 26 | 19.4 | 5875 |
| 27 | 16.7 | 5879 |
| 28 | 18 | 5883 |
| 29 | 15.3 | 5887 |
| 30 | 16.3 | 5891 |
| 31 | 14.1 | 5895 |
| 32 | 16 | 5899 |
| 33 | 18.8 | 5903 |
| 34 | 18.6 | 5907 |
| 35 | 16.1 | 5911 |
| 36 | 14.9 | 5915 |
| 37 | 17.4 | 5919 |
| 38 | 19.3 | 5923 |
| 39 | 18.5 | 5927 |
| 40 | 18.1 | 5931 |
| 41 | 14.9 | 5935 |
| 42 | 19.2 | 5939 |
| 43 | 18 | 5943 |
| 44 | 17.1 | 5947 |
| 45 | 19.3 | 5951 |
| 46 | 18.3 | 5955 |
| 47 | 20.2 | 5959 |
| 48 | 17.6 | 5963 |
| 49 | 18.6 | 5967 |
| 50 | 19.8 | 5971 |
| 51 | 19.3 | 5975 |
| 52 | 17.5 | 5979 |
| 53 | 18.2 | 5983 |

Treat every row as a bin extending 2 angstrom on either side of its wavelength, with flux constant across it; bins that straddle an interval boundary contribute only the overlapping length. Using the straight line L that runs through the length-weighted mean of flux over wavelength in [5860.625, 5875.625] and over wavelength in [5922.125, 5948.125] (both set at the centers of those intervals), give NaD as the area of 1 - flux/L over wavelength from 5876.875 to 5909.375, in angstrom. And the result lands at 2.49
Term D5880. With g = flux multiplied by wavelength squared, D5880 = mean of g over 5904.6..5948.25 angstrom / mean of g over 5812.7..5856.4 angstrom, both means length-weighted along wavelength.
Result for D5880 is 0.98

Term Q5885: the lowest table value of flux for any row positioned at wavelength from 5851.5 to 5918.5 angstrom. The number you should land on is 14.1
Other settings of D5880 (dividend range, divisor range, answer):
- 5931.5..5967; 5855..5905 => 1.06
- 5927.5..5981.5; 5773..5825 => 1.07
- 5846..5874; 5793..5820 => 1.01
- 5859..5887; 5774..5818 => 1.03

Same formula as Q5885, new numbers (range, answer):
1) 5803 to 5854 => 15.6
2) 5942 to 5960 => 17.1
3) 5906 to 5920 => 14.9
